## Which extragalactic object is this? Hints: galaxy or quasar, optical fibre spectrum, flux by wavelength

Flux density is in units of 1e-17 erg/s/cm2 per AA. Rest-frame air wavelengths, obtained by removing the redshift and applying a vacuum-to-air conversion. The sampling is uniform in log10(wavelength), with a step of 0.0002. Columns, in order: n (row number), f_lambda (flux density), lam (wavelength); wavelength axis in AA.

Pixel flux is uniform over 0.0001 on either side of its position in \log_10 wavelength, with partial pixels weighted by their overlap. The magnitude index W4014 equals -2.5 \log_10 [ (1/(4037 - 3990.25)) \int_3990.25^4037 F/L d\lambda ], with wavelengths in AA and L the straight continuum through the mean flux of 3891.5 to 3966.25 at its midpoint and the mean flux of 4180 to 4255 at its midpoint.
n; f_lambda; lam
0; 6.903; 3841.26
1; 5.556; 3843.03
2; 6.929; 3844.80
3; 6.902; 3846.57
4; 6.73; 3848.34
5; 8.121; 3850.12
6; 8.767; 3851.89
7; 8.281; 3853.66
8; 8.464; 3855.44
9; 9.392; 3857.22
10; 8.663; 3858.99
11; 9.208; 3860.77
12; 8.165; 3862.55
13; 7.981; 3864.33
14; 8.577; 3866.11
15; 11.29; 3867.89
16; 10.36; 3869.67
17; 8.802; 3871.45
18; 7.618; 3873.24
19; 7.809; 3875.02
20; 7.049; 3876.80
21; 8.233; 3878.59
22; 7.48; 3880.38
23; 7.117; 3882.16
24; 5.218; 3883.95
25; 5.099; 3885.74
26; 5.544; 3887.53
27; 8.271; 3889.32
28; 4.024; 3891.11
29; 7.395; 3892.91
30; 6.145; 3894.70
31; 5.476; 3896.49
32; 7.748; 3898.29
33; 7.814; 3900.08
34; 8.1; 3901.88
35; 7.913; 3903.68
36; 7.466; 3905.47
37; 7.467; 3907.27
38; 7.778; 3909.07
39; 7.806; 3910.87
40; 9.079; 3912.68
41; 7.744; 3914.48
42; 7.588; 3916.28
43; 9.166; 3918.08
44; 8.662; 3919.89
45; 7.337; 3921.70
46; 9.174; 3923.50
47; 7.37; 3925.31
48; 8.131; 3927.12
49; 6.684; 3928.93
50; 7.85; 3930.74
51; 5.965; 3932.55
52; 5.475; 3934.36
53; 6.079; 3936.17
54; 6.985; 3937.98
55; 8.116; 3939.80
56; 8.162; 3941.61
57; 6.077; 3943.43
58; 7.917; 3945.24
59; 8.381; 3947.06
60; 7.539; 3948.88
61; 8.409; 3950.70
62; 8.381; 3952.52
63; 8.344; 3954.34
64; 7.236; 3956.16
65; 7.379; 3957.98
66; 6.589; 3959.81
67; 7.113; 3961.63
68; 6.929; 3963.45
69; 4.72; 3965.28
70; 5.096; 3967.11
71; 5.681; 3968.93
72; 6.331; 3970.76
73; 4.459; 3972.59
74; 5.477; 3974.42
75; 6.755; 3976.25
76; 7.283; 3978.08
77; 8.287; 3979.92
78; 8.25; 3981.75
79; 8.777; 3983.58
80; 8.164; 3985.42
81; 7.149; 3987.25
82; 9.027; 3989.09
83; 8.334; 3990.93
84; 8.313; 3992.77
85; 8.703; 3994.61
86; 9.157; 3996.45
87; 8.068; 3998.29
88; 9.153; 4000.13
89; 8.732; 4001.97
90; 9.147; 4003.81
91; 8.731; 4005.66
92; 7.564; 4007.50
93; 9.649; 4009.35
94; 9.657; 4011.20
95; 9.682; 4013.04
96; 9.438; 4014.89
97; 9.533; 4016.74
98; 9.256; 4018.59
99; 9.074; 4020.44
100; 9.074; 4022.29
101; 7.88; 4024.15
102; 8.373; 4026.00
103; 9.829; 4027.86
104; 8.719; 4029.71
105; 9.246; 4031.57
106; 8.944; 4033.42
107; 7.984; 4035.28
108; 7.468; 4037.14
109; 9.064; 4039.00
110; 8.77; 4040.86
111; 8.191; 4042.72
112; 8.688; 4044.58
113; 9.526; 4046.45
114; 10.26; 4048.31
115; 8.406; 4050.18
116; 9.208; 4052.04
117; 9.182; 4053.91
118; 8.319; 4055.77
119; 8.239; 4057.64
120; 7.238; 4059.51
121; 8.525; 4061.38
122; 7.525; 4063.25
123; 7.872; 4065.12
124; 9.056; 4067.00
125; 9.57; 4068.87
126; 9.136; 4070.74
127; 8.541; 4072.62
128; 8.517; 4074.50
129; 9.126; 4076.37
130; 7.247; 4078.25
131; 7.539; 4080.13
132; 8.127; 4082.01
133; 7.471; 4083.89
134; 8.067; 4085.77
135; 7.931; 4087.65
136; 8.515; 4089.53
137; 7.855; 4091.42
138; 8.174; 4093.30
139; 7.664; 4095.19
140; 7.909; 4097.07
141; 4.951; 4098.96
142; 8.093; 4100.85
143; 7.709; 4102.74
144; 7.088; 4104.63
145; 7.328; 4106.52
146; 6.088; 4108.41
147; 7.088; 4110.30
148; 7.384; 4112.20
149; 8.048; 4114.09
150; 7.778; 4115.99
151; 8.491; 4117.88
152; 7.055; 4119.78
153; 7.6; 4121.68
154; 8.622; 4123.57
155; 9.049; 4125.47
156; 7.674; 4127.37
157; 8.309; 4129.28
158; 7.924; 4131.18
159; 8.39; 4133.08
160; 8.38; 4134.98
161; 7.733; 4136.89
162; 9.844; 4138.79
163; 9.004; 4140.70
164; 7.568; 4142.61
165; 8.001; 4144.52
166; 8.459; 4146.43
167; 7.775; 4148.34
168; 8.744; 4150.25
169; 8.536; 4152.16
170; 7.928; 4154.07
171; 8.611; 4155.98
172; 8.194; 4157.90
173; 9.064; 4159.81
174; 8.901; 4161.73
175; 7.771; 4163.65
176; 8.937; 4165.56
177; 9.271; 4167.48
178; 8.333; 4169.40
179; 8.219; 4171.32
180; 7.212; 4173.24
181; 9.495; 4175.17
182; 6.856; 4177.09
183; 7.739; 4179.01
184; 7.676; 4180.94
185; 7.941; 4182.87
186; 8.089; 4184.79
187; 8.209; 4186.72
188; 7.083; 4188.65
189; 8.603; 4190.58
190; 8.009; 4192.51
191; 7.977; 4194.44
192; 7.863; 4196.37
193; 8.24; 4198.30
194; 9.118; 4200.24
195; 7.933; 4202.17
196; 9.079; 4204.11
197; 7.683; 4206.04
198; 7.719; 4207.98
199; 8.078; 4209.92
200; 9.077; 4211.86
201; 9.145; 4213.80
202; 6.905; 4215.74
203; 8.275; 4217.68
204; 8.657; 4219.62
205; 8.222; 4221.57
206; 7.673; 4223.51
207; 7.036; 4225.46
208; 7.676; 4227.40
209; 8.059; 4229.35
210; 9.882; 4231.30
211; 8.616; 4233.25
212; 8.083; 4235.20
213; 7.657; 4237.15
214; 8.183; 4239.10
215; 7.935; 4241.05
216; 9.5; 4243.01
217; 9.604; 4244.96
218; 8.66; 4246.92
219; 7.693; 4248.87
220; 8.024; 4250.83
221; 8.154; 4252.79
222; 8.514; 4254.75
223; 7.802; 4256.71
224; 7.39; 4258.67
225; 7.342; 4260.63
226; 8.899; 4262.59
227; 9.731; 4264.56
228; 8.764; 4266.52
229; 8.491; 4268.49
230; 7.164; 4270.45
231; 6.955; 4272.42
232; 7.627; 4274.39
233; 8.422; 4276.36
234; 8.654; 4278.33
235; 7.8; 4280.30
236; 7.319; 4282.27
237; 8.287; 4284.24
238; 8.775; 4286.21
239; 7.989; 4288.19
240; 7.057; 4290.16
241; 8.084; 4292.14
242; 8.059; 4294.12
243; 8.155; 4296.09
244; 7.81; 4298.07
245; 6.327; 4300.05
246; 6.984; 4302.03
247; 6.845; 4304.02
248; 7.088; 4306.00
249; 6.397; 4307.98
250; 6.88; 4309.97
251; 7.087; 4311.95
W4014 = -0.16 mag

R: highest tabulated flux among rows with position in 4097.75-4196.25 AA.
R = 9.844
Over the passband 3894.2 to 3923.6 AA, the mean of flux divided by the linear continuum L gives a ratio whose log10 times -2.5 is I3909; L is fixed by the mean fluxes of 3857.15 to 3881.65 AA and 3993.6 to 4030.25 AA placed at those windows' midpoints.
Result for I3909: 0.12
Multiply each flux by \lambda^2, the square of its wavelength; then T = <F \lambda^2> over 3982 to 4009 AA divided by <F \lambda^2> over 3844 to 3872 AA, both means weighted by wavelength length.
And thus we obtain 1.07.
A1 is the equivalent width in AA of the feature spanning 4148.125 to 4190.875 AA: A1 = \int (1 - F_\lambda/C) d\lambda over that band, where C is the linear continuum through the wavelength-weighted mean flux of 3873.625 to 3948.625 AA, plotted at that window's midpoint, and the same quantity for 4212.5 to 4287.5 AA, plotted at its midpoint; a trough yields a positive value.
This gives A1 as -1.29 AA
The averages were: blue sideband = 7.3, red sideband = 8.2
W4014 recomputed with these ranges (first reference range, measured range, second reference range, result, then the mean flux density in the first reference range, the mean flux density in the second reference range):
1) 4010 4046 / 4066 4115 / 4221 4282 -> 0.11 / 8.9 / 8.19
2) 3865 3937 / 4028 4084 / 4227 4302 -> -0.11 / 7.5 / 8.12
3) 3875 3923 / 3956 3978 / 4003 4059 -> 0.30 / 7.29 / 8.89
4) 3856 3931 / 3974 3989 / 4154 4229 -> 0.03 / 7.76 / 8.17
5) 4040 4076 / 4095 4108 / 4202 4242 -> 0.19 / 8.68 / 8.18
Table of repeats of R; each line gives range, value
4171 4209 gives 9.495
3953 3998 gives 9.157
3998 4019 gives 9.682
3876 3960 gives 9.174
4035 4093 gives 10.26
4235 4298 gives 9.731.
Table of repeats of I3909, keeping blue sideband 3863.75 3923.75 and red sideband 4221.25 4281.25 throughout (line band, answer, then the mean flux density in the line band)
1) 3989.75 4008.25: -0.11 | 8.61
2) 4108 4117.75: 0.08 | 7.45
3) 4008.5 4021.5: -0.21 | 9.47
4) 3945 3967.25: 0.07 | 7.28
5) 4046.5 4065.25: -0.09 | 8.56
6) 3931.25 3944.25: 0.15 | 6.73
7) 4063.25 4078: -0.10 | 8.67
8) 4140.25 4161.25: -0.04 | 8.35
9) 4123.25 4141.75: -0.06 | 8.48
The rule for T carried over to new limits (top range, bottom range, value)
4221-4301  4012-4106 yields 1.06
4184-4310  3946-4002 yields 1.23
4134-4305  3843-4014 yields 1.23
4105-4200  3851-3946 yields 1.20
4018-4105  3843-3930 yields 1.18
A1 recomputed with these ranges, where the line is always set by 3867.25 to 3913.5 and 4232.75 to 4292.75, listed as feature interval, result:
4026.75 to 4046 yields -2.45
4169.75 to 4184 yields 0.17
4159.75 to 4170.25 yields -0.94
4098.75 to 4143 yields 0.21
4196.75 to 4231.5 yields -0.59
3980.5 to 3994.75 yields -1.29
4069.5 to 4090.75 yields -1.11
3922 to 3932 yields -0.31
